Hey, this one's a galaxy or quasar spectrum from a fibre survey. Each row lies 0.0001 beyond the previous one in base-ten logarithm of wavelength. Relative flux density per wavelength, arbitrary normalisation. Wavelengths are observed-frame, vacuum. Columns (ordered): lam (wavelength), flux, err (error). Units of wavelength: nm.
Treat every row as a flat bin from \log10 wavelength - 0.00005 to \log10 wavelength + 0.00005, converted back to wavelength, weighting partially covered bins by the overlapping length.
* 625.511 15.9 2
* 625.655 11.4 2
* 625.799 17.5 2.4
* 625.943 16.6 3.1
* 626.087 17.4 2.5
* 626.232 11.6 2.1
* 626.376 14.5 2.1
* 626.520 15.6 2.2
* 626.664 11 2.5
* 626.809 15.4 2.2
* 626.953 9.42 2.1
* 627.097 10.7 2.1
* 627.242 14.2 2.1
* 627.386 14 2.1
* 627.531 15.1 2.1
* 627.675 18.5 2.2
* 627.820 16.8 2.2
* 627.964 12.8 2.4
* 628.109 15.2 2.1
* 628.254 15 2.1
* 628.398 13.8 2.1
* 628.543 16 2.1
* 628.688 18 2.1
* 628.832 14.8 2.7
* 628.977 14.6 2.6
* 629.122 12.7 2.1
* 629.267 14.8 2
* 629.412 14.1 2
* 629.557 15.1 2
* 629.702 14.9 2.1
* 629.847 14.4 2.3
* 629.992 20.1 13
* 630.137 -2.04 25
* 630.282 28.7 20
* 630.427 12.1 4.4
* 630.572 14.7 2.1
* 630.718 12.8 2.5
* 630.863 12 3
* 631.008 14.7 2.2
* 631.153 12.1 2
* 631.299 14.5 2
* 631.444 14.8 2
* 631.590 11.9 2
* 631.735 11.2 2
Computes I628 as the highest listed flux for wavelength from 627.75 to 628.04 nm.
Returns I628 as 16.8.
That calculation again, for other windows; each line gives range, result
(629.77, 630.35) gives 28.7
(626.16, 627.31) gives 15.6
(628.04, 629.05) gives 18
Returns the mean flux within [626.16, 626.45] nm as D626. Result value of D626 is 13.1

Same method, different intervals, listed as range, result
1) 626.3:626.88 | 14.1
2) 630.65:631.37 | 13.2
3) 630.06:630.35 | 13.2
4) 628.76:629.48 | 14.2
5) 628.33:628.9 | 15.7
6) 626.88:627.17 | 10.1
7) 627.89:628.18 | 14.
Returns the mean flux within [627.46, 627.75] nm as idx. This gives 16.8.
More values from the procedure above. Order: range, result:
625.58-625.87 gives 14.5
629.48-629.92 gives 14.8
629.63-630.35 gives 15.1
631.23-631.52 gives 14.6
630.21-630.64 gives 18.5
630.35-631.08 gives 13.4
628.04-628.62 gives 15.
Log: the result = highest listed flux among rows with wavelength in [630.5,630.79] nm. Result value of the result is 14.7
